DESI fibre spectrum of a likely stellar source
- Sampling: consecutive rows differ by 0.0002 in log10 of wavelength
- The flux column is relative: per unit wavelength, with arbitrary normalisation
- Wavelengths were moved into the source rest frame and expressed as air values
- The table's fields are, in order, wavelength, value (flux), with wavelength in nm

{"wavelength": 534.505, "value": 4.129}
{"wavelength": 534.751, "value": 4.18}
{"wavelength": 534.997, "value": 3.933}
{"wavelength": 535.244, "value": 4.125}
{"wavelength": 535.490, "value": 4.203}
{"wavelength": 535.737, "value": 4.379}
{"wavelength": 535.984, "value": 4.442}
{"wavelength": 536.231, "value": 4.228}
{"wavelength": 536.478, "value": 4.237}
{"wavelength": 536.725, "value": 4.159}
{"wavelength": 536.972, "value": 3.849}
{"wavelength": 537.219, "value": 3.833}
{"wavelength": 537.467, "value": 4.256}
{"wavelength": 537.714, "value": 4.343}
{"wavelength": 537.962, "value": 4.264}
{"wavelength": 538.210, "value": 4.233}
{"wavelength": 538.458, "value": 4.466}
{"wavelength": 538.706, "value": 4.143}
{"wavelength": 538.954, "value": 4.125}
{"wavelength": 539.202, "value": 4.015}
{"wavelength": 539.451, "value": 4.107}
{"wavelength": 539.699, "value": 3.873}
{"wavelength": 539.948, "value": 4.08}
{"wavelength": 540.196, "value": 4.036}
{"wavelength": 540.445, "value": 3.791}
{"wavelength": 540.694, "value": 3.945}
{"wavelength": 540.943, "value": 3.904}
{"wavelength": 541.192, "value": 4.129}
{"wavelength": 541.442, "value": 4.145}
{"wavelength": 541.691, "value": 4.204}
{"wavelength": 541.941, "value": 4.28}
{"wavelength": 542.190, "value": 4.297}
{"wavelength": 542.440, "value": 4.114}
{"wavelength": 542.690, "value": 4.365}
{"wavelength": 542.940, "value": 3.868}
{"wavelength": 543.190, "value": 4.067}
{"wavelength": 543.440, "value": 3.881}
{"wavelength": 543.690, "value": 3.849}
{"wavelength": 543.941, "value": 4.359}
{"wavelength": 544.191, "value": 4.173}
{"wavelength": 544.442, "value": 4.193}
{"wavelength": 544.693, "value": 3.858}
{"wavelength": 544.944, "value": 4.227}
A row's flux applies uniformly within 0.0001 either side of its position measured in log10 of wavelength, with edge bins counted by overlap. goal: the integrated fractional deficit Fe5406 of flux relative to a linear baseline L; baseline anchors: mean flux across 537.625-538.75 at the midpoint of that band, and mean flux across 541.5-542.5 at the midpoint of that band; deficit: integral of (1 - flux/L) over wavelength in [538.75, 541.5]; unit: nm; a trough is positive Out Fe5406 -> 0.159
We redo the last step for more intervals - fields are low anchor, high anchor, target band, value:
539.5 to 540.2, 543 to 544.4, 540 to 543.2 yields -0.04 nm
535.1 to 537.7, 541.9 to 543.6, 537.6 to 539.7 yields -0.02 nm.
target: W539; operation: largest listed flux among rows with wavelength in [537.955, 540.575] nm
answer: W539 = 4.466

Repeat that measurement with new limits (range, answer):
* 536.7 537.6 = 4.256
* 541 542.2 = 4.297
